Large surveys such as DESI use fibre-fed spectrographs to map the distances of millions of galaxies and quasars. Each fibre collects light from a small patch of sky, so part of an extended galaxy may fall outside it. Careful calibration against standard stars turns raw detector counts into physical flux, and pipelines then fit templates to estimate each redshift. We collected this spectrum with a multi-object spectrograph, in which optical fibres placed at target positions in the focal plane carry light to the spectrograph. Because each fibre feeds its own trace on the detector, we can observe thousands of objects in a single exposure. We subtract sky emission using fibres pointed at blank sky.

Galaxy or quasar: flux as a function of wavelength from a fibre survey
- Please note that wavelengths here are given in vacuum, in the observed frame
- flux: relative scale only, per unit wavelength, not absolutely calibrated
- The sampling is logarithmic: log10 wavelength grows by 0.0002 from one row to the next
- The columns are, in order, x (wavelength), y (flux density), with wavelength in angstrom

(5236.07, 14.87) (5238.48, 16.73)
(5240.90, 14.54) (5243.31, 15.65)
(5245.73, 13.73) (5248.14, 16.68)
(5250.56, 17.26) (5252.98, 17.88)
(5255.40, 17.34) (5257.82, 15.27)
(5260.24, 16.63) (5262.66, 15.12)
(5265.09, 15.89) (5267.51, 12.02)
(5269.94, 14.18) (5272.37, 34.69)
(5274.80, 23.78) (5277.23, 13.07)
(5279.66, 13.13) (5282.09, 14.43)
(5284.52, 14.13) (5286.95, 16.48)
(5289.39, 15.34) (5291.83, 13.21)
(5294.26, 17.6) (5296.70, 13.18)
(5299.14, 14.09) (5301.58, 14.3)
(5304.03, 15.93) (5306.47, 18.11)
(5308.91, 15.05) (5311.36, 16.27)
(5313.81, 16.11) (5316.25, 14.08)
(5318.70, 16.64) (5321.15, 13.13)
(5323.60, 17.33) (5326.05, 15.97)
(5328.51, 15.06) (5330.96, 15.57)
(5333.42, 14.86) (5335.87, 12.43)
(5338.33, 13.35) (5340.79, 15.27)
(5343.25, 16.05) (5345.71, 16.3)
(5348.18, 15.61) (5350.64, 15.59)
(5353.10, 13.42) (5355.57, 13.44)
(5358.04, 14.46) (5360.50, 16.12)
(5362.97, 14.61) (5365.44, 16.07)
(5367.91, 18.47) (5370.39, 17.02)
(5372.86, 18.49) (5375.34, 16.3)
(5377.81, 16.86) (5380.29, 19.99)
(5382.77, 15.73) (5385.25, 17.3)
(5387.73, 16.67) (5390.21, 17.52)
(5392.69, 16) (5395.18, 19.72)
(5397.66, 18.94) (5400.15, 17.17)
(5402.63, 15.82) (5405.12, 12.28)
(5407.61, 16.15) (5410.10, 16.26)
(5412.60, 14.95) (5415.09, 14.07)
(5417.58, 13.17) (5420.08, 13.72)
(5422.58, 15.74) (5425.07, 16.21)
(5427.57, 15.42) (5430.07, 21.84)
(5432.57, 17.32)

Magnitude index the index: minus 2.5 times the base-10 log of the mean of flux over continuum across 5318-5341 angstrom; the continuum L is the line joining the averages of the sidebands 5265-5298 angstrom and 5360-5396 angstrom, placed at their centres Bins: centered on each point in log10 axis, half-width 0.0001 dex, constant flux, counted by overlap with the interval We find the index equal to 0.131 mag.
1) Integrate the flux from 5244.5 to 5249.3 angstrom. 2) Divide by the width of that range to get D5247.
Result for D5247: 15.2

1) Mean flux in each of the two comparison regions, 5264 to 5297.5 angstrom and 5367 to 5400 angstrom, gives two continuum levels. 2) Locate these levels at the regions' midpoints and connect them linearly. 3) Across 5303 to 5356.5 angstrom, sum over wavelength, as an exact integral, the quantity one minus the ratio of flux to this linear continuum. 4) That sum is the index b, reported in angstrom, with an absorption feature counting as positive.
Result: 5.59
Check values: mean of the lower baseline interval 16.6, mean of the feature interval 15.3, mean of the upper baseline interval 17.6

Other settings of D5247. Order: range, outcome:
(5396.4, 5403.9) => 17.3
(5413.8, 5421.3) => 13.7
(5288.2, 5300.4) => 14.7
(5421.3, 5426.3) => 16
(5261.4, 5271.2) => 14.4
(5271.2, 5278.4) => 23.8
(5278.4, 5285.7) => 13.9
